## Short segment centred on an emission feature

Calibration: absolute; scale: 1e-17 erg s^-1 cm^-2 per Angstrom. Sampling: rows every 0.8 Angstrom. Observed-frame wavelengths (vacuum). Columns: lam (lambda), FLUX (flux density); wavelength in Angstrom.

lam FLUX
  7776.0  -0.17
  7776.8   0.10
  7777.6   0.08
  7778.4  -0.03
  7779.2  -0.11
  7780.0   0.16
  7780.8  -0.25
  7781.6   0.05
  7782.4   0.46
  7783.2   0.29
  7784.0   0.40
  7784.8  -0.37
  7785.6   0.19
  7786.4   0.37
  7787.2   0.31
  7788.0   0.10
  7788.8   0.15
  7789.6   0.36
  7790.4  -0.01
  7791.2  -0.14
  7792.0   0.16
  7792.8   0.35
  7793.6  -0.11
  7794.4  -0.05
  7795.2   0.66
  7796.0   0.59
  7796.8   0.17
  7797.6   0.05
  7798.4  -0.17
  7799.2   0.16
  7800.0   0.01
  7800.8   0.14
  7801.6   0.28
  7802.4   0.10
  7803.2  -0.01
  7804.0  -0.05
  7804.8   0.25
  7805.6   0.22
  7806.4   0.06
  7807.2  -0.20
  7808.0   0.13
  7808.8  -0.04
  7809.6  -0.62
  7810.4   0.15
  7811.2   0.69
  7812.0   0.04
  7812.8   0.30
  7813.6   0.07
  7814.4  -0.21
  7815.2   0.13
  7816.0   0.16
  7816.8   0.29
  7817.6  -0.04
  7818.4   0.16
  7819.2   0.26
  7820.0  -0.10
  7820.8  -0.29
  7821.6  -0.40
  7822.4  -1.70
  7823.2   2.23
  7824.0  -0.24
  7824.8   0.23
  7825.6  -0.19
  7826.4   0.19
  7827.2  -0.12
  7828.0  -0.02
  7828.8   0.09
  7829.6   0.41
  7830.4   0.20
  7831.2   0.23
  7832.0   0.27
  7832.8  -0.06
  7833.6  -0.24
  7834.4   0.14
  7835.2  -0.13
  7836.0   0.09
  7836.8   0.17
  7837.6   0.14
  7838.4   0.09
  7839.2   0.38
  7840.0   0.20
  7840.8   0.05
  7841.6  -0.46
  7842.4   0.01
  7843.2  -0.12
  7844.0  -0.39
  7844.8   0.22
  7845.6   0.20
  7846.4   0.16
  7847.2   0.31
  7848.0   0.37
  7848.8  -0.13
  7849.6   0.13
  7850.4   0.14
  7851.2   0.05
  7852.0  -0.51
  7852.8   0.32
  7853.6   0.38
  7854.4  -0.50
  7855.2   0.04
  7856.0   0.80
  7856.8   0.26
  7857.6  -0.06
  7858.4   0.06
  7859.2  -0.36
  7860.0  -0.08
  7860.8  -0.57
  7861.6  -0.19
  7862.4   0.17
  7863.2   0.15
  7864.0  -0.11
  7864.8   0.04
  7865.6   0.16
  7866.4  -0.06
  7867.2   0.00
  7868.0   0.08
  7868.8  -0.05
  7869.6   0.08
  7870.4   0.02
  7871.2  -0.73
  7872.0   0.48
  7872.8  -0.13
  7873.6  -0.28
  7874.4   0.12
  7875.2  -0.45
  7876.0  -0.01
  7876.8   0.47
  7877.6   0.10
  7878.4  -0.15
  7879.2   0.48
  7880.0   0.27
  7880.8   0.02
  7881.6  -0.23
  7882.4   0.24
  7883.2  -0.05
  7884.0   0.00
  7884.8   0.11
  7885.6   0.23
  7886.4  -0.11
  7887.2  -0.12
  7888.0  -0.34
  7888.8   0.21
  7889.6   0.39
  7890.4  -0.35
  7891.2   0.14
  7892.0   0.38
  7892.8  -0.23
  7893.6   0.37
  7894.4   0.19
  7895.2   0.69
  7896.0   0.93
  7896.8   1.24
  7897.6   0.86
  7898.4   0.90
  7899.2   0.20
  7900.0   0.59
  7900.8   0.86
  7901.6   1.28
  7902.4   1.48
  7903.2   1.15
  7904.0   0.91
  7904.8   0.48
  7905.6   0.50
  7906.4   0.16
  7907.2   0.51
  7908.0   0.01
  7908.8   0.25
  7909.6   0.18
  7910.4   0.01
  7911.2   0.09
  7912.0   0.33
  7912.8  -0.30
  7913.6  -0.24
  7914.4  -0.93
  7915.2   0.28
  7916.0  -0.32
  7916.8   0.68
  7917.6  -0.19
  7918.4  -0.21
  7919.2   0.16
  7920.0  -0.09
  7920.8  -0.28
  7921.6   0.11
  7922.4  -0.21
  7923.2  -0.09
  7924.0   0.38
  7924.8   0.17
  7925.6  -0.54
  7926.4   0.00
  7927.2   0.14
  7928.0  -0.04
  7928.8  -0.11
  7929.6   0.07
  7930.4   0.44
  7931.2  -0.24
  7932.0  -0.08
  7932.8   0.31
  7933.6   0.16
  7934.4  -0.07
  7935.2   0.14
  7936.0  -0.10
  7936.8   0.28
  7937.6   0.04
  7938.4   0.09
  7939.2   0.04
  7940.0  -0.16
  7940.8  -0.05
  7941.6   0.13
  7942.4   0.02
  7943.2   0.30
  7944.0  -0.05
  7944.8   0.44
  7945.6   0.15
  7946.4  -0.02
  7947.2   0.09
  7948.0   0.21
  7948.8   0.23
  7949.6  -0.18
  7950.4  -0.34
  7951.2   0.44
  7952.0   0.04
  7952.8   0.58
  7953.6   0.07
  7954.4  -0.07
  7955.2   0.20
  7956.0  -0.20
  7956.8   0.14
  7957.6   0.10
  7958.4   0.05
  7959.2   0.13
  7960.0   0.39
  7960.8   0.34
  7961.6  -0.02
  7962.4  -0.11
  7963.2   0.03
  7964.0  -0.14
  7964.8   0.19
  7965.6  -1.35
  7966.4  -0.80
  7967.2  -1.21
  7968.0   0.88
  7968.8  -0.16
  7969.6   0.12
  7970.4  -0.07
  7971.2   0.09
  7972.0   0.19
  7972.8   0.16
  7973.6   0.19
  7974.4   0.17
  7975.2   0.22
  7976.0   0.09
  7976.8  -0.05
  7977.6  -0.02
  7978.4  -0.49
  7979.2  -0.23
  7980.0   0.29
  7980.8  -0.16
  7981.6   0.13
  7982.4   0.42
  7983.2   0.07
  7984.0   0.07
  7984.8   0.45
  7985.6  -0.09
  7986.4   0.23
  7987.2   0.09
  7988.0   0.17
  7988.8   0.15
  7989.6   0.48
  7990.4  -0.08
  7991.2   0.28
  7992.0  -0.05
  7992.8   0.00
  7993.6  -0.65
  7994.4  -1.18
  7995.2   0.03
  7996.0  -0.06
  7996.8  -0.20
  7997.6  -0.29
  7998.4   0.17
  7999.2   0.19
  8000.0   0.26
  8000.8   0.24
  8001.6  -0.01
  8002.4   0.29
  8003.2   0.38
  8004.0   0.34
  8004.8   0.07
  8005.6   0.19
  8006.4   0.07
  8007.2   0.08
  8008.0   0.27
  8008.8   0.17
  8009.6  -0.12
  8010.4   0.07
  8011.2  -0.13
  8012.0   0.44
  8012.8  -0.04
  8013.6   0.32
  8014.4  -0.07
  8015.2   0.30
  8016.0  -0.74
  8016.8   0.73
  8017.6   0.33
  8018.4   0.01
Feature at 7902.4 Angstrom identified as [O II]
